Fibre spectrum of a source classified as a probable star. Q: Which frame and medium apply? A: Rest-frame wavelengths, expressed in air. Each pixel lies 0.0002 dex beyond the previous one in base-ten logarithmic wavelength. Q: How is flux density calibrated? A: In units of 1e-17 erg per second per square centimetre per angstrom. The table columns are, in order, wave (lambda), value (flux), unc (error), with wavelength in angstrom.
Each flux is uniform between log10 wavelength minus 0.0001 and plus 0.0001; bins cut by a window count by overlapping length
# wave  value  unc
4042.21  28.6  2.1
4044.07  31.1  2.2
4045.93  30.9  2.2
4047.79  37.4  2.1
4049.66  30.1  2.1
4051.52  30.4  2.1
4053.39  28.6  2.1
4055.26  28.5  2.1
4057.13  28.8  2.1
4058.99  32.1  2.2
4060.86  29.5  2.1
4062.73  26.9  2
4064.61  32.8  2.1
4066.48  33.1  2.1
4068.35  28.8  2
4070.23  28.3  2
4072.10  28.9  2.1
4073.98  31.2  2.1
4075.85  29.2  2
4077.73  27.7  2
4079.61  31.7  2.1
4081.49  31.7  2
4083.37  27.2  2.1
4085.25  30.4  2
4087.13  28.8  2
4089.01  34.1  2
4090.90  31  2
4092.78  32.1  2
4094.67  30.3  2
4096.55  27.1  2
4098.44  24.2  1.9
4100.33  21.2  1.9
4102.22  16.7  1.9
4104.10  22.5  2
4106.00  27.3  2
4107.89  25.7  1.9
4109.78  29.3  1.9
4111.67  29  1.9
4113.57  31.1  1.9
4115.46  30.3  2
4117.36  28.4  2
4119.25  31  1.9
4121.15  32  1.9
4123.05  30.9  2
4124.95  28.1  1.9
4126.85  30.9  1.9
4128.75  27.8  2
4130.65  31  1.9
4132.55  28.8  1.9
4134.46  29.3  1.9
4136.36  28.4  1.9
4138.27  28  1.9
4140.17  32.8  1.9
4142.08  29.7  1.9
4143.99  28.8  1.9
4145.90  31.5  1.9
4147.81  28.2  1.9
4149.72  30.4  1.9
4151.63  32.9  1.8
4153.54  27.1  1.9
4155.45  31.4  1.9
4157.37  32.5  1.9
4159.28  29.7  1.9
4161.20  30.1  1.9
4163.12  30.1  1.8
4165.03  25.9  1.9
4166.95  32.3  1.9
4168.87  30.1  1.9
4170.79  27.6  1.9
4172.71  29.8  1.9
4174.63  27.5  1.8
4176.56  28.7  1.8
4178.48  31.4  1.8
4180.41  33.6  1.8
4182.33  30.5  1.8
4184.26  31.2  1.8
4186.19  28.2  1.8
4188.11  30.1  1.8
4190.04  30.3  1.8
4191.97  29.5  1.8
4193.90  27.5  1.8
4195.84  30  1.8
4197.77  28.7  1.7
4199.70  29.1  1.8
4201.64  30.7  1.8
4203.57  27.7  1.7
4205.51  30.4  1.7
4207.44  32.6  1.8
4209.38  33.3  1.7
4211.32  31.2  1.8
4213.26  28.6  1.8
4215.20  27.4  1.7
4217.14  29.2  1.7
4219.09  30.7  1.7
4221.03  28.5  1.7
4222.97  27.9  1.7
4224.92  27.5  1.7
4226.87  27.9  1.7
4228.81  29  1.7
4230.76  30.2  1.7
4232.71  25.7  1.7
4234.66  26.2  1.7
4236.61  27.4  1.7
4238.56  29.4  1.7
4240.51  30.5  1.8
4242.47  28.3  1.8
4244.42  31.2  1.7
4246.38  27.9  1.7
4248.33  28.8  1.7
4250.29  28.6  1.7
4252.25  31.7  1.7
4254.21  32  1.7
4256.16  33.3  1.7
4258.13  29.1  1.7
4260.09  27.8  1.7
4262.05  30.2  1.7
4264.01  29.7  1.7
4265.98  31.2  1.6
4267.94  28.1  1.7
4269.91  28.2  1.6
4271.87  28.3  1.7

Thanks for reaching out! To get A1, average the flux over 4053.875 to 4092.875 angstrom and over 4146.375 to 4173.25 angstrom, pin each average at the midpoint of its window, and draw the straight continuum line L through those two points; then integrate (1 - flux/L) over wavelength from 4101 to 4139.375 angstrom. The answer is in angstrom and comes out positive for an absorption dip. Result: 2.2 angstrom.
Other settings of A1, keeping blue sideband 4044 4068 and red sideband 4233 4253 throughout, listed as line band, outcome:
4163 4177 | 0.30 angstrom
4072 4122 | 2.99 angstrom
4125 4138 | 0.33 angstrom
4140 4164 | -0.45 angstrom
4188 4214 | -0.64 angstrom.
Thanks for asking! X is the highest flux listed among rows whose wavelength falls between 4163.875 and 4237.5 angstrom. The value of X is 33.6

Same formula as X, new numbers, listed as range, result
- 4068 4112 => 34.1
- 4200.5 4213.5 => 33.3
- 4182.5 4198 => 31.2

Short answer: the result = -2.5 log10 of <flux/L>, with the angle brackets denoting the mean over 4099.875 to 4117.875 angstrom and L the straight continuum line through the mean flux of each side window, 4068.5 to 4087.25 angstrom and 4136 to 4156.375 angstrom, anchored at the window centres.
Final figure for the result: 0.14 mag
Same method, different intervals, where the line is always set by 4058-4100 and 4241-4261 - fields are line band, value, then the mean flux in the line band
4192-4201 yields 0.03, 28.9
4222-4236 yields 0.08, 27.8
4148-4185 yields -0.01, 30.1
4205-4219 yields -0.02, 30.4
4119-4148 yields 0.00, 29.8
